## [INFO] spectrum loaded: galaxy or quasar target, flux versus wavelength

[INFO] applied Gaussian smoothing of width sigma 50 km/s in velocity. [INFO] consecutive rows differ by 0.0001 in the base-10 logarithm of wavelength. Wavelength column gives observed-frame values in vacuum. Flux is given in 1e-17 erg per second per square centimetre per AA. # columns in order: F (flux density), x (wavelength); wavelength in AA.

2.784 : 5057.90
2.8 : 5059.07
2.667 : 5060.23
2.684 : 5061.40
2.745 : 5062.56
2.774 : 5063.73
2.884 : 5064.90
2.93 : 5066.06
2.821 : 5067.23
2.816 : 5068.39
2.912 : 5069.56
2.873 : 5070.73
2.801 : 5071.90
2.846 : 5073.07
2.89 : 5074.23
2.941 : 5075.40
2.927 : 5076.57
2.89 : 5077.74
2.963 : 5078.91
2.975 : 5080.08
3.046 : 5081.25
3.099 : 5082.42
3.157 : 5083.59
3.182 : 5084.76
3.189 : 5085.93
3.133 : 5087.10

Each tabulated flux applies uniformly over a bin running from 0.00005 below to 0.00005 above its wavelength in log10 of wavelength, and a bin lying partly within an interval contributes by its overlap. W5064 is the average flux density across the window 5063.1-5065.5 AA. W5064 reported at 2.83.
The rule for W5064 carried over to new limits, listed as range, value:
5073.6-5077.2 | 2.92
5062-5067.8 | 2.83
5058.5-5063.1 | 2.73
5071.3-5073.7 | 2.83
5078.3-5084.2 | 3.05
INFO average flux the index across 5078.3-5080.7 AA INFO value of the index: 2.97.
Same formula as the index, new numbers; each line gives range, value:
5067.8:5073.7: 2.85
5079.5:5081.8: 3.01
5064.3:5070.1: 2.87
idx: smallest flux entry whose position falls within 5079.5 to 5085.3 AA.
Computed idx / 2.975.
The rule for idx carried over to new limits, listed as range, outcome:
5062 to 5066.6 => 2.745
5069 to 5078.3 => 2.801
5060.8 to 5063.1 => 2.684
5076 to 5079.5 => 2.89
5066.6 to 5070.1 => 2.816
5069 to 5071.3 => 2.873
